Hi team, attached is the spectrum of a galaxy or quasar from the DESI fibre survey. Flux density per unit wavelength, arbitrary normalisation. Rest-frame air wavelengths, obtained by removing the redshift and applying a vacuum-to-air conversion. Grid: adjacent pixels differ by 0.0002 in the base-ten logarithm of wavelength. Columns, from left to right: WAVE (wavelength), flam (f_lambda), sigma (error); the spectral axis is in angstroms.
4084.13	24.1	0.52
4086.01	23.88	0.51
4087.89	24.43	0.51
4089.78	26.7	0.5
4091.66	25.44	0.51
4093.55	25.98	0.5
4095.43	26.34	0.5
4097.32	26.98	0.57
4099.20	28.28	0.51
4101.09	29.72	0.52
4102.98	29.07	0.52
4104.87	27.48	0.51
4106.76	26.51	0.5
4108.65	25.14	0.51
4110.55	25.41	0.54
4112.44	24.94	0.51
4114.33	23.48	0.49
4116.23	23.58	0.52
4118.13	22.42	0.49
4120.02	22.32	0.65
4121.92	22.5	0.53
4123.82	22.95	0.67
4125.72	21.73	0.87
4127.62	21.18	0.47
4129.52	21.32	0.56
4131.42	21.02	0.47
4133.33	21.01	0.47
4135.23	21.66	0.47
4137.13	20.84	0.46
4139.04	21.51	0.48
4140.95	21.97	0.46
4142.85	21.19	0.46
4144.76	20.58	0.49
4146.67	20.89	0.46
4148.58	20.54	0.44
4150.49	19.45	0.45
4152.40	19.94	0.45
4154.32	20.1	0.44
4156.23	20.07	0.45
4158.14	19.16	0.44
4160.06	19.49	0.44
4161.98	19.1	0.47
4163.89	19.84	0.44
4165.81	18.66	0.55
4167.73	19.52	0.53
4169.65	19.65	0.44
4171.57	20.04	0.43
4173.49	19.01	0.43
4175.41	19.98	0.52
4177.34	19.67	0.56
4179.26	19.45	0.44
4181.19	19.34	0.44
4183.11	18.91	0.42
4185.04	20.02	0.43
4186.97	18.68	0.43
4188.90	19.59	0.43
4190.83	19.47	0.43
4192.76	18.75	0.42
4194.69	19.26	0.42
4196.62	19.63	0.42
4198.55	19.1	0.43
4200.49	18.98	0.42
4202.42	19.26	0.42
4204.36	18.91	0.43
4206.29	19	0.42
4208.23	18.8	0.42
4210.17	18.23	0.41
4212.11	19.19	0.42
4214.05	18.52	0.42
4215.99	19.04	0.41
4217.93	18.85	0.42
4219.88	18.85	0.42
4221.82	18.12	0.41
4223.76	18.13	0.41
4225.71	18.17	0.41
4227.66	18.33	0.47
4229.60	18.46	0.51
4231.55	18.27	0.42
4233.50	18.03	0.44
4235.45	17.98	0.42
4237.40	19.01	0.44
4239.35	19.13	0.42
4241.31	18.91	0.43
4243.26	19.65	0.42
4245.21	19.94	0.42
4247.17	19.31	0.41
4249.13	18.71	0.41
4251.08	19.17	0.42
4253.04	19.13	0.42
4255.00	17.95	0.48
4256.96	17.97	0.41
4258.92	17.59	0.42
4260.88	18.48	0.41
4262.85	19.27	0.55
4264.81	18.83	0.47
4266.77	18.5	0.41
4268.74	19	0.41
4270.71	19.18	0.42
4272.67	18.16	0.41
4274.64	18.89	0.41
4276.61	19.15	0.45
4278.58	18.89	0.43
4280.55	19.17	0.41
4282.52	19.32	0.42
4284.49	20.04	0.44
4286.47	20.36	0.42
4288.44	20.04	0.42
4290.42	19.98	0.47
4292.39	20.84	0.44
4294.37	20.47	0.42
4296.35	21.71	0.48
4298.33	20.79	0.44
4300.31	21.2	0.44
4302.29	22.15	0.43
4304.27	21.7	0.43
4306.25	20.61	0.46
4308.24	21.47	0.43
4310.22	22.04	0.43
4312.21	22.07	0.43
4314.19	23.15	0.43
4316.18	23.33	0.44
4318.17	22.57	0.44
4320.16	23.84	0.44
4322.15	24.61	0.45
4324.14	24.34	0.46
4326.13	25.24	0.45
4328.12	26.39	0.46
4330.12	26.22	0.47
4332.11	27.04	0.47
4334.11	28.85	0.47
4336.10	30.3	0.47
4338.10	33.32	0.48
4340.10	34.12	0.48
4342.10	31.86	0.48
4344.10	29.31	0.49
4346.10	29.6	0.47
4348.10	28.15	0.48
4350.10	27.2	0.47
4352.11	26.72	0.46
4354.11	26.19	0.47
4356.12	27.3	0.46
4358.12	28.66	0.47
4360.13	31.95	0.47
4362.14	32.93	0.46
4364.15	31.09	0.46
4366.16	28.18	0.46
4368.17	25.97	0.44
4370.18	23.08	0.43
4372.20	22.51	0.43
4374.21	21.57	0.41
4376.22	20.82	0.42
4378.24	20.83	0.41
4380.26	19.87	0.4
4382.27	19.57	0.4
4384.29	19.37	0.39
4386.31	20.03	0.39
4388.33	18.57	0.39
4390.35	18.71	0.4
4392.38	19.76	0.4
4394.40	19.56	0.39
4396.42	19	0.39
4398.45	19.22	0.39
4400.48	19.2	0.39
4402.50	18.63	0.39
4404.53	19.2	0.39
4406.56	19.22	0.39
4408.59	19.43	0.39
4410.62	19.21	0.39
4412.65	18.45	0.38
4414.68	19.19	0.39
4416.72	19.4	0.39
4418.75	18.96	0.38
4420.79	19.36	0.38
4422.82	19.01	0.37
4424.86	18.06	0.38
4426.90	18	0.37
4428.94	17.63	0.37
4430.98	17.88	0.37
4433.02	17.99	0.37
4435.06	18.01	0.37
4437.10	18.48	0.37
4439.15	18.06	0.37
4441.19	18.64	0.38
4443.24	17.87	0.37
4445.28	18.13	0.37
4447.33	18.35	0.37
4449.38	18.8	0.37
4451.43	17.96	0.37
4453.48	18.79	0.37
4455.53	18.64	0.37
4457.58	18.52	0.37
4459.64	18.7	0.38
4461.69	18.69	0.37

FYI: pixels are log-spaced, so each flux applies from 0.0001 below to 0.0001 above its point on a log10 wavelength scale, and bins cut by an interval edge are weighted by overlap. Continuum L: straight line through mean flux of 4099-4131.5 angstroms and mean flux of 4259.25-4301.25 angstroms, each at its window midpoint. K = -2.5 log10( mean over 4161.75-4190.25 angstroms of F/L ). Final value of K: 0.16 mag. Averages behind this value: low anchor 24.4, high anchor 19.6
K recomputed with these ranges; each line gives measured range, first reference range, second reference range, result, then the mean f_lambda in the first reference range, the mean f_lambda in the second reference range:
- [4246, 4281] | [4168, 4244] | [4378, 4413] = 0.02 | 19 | 19.3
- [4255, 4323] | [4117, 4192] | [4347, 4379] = 0.19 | 20.4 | 26.5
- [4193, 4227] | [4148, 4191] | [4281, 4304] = 0.06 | 19.5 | 20.6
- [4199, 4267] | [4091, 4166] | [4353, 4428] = 0.19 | 22.8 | 21.6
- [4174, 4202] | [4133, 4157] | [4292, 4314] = 0.09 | 20.8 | 21.4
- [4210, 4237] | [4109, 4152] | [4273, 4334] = 0.19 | 21.9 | 22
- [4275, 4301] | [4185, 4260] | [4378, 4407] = -0.06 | 18.8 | 19.3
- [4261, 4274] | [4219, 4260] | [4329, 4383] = 0.10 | 18.6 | 27.2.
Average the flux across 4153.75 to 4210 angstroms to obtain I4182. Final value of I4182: 19.3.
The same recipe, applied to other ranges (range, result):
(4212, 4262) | 18.6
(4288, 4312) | 21.1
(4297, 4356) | 25.7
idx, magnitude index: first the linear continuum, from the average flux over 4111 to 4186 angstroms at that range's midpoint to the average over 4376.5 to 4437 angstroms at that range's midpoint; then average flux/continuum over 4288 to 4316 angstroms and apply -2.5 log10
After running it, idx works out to -0.09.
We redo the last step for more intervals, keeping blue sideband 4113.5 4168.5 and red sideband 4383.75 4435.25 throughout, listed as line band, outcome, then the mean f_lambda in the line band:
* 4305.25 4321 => -0.14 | 22.4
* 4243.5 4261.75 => 0.08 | 18.7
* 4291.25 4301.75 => -0.07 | 21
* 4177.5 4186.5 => 0.07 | 19.4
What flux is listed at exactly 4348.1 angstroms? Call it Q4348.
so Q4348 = 28.15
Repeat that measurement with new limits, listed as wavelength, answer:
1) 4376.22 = 20.82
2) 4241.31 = 18.91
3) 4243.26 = 19.65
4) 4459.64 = 18.7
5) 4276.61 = 19.15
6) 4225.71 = 18.17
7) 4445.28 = 18.13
